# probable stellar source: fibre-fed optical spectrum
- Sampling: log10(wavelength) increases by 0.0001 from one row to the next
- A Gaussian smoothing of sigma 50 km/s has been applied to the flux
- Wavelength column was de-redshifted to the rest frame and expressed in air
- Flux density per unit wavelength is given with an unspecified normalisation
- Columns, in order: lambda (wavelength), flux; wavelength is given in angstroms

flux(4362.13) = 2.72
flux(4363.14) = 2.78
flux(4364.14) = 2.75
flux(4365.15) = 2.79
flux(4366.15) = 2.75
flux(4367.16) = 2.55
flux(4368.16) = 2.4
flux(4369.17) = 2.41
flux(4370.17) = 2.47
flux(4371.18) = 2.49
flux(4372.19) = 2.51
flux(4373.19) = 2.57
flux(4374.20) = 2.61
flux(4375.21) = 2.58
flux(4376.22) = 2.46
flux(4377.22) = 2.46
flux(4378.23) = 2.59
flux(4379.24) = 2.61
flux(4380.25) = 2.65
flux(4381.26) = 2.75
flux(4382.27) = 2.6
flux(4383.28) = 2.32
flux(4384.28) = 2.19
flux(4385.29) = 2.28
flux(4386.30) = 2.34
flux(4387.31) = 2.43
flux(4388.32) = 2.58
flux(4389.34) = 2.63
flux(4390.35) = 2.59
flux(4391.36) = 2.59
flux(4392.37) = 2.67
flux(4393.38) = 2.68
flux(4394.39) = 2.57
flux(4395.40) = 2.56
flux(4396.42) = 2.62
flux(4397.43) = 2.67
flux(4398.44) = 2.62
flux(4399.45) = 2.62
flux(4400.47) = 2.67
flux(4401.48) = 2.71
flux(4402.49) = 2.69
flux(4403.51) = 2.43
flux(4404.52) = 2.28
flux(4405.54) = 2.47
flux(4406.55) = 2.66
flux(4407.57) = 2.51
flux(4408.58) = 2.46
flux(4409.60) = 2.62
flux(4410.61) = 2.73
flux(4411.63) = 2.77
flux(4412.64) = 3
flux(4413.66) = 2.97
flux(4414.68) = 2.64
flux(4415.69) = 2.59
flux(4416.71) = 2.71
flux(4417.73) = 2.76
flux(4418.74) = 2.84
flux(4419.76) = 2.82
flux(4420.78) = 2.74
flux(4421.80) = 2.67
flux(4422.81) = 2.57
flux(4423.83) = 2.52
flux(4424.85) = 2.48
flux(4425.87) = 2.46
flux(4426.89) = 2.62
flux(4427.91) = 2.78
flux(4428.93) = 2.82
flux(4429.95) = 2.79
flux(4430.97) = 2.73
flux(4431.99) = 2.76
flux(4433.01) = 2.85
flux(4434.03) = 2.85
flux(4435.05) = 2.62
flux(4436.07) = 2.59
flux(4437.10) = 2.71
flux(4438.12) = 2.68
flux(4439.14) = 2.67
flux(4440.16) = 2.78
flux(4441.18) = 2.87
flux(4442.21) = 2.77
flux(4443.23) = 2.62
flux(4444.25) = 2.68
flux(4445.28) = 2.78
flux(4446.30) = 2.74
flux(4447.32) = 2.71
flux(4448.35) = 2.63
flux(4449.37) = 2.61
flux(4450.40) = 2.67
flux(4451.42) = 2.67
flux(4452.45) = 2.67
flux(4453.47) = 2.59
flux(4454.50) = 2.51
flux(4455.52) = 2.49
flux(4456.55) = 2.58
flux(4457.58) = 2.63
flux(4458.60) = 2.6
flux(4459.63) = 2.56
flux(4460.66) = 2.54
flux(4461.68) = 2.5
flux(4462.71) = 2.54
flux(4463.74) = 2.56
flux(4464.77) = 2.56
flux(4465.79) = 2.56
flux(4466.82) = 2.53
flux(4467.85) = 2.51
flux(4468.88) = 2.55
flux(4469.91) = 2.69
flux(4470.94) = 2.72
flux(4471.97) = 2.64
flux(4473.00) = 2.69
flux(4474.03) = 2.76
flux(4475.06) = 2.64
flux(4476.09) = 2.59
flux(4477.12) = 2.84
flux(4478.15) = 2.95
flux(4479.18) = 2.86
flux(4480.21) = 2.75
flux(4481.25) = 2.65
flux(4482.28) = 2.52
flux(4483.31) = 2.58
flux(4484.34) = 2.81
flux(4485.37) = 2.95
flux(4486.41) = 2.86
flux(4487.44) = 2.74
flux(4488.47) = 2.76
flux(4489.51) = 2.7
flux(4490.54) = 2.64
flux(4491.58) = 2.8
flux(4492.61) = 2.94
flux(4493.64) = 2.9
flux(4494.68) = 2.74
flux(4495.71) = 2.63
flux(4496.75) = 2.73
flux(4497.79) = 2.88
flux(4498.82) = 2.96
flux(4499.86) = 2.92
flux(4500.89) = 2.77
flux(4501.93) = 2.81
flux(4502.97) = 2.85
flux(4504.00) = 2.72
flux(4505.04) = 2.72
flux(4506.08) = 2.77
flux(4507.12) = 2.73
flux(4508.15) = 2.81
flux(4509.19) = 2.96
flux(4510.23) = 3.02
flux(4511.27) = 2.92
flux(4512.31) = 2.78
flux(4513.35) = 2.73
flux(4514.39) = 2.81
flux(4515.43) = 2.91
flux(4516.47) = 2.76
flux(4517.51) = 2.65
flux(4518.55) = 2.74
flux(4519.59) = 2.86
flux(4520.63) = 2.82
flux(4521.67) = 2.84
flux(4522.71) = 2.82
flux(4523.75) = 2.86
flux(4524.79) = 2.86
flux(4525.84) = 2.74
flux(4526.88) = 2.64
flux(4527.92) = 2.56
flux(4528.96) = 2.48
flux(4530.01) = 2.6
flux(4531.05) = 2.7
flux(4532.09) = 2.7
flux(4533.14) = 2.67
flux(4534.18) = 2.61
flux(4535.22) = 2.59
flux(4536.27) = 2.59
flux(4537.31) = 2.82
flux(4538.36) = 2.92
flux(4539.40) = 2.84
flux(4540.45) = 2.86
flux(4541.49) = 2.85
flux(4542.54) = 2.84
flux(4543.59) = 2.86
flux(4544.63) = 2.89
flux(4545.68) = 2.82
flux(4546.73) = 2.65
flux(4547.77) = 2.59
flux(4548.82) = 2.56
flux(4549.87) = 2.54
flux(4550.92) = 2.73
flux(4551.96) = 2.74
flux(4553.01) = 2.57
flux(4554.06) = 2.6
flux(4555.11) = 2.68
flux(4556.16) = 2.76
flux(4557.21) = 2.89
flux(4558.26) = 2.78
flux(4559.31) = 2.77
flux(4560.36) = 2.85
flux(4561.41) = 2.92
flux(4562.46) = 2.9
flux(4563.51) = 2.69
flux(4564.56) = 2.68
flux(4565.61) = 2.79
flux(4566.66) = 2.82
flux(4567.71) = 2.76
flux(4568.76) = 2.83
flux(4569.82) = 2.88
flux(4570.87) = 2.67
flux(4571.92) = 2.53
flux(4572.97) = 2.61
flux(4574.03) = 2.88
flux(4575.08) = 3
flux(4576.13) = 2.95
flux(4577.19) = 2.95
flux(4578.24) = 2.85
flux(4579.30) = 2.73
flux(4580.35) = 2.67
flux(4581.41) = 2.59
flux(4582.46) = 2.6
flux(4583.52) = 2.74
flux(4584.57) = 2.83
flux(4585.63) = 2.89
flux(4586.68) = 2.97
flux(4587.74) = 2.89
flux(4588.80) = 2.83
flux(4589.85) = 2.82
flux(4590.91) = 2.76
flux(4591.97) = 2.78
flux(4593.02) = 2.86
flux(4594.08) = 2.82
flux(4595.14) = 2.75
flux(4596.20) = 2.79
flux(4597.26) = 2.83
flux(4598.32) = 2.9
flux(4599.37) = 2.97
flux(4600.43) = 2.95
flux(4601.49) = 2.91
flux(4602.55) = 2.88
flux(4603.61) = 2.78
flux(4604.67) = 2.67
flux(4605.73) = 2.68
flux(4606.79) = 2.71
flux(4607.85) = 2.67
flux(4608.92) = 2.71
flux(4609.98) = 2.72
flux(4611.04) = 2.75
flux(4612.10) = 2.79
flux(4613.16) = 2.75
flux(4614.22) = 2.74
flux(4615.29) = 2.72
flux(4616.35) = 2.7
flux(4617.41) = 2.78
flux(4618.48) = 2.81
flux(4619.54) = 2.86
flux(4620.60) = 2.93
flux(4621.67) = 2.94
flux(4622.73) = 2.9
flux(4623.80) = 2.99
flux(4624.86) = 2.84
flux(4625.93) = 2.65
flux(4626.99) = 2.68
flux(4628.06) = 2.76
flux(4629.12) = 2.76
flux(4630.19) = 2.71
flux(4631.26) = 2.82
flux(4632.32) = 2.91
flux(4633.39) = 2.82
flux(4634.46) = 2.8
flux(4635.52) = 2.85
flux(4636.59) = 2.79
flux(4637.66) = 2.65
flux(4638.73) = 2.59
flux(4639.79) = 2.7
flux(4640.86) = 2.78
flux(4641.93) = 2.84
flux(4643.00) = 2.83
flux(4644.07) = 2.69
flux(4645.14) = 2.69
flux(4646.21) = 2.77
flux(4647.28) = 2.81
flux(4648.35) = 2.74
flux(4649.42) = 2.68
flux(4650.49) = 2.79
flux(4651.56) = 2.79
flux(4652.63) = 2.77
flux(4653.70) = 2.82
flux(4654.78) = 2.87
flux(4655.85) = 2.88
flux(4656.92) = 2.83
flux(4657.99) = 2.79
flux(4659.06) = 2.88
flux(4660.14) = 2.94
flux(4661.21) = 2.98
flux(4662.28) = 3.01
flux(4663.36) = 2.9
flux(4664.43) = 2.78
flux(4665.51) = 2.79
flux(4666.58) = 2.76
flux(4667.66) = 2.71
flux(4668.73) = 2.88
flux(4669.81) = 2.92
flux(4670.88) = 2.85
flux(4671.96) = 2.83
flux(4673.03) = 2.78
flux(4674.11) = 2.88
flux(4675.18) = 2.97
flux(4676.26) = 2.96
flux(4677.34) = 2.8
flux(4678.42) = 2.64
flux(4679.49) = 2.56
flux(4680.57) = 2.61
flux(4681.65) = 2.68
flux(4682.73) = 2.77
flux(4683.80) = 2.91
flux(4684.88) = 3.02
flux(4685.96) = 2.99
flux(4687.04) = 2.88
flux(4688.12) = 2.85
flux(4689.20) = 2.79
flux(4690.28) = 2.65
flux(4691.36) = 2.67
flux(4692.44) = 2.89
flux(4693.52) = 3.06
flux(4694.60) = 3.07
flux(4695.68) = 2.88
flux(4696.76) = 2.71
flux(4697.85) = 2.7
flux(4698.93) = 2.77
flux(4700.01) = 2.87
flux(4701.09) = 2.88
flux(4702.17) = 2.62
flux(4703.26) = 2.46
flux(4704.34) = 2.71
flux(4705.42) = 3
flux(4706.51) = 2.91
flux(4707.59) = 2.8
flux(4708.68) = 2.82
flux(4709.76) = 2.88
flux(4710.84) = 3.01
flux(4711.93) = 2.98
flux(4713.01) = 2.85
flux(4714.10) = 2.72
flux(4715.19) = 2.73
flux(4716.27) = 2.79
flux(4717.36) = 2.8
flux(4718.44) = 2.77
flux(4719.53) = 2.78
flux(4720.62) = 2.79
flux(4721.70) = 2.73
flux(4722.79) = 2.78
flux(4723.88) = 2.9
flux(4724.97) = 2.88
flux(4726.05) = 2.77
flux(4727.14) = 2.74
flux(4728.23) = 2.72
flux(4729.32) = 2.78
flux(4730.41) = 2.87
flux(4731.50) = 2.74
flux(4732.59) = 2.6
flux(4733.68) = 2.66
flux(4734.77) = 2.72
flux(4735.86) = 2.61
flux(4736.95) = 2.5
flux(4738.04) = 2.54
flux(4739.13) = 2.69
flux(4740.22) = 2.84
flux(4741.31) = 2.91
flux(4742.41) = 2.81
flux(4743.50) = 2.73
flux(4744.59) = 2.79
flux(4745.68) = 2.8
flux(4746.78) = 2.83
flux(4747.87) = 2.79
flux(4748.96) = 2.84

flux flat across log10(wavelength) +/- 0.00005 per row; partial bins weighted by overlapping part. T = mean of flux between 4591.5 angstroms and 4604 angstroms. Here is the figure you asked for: 2.85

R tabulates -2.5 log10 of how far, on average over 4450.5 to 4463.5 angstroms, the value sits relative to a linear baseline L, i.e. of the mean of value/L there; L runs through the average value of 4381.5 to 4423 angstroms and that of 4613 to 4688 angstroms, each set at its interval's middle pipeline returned 0.03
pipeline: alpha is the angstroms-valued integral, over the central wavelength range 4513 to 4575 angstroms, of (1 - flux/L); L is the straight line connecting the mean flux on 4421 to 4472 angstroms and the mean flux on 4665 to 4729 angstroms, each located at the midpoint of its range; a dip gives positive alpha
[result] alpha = -0.82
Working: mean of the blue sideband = 2.65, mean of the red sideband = 2.81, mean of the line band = 2.75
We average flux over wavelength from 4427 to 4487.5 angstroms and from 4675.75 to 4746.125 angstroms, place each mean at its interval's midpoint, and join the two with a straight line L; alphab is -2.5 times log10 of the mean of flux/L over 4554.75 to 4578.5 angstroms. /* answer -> -0.03 mag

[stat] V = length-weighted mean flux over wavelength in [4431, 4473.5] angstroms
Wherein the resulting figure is 2.65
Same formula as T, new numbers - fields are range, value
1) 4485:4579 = 2.77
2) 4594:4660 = 2.79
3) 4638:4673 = 2.81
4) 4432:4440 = 2.72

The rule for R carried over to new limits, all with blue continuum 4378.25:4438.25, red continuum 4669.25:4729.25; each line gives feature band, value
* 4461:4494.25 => -0.01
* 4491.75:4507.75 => -0.05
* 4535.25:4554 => -0.01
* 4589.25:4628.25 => -0.02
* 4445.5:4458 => 0.01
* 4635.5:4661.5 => 0.00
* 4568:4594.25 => -0.02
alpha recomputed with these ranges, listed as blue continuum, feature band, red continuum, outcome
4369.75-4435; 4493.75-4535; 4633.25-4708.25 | -1.2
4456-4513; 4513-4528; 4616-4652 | -0.2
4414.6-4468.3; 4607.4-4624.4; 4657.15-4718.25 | -0.1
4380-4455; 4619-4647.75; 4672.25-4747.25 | -0.4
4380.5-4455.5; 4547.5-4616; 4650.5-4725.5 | -0.5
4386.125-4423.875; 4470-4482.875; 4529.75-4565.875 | -0.1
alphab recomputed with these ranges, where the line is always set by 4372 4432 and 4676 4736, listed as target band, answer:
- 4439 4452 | -0.03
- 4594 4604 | -0.05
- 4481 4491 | -0.03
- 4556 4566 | -0.04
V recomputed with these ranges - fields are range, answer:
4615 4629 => 2.81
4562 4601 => 2.8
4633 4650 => 2.75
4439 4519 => 2.72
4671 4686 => 2.81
